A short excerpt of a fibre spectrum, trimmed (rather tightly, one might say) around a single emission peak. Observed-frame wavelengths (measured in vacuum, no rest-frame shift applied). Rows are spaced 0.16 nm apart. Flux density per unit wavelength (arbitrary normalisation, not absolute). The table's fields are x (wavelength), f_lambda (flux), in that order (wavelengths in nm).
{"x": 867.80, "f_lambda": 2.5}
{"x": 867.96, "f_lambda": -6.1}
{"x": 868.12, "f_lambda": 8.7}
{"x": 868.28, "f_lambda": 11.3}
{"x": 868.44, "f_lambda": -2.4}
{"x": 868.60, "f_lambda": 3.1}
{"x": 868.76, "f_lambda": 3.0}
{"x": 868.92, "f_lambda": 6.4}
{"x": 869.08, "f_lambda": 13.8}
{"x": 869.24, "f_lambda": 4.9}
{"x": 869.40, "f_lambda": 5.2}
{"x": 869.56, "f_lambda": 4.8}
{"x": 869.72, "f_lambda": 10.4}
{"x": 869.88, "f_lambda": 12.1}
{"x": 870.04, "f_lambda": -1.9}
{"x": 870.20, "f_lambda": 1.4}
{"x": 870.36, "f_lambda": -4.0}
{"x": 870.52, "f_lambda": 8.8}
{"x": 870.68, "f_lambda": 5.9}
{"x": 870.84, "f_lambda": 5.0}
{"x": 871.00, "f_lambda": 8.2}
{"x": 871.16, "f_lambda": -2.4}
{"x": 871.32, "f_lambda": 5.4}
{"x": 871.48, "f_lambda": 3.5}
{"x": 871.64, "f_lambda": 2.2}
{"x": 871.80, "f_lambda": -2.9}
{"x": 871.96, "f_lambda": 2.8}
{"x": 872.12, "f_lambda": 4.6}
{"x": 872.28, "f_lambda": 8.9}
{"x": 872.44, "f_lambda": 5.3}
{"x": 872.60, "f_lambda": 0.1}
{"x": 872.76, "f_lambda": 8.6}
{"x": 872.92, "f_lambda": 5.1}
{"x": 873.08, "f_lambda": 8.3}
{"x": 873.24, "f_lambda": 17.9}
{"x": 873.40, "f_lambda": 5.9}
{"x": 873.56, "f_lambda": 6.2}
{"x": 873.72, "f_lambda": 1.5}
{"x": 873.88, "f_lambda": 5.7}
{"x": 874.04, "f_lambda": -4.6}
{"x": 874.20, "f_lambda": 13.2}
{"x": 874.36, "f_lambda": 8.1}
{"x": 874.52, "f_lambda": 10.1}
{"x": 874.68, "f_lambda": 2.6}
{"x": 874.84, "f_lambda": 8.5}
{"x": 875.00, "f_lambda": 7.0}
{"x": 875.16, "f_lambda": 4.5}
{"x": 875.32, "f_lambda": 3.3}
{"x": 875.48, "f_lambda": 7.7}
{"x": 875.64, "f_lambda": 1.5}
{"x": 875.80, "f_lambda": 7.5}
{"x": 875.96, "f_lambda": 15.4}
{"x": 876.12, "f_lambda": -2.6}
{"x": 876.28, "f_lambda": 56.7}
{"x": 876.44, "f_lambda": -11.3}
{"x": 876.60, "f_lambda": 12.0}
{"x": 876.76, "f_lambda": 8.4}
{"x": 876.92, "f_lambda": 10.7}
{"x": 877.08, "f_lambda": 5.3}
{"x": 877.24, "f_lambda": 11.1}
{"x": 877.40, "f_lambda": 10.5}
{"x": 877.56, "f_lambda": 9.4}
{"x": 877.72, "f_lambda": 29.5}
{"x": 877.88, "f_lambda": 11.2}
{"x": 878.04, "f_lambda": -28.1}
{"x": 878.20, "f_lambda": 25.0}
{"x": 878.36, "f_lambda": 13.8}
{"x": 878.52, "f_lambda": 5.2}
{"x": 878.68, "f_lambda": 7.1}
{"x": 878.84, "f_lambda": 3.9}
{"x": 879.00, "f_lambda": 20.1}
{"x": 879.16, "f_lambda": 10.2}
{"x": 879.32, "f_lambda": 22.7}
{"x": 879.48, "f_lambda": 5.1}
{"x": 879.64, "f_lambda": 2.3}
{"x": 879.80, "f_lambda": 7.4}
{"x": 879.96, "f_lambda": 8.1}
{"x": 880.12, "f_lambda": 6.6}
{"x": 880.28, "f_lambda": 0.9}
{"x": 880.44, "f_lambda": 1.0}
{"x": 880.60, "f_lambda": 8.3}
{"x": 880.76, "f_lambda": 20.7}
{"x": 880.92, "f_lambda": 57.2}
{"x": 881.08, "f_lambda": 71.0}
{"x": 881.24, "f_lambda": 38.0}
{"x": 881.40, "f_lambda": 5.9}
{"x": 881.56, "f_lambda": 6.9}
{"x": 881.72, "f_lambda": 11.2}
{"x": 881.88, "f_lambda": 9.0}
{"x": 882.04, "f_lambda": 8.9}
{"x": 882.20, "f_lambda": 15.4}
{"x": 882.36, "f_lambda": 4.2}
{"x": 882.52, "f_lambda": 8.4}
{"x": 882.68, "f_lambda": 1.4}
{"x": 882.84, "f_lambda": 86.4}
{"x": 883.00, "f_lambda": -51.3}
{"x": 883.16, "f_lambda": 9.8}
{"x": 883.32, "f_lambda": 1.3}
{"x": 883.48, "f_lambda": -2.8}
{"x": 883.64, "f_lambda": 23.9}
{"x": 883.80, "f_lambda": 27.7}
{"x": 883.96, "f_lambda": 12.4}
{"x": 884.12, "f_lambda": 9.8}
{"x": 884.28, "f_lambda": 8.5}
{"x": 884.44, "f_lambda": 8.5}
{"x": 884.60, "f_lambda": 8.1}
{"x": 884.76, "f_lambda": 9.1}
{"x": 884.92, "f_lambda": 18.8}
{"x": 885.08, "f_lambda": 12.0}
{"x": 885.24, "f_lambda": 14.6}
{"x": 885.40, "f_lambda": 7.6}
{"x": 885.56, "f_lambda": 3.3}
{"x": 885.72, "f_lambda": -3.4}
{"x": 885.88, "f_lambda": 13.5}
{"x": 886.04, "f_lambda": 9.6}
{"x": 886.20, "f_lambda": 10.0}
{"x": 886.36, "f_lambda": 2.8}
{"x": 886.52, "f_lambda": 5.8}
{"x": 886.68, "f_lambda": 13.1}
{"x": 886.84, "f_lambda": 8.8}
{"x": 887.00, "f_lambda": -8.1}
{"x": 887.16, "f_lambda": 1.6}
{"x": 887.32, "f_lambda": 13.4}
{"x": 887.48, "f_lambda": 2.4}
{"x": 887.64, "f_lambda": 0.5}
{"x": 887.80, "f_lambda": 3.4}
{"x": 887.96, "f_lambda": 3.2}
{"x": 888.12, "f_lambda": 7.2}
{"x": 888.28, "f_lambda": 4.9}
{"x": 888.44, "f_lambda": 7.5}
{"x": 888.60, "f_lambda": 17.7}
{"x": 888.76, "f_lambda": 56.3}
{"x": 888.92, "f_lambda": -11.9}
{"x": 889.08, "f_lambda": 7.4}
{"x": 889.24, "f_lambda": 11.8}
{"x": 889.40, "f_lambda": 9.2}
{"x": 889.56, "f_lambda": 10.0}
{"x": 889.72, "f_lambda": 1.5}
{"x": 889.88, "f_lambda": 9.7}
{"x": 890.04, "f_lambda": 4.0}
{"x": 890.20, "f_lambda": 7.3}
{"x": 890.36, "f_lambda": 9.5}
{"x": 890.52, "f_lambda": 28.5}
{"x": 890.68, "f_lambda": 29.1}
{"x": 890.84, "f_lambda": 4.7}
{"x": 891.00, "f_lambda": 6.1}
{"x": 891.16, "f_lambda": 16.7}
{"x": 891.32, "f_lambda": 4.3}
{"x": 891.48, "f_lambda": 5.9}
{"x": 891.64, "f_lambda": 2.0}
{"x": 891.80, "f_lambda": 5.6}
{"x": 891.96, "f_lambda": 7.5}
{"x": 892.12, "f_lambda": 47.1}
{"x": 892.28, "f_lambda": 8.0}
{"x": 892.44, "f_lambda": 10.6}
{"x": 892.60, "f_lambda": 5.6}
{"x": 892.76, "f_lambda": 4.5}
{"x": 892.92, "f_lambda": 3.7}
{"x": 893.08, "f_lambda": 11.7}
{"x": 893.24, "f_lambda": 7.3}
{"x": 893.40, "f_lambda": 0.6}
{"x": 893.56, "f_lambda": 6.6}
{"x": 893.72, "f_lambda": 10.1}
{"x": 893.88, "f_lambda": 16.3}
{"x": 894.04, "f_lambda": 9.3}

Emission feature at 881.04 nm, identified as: Halpha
